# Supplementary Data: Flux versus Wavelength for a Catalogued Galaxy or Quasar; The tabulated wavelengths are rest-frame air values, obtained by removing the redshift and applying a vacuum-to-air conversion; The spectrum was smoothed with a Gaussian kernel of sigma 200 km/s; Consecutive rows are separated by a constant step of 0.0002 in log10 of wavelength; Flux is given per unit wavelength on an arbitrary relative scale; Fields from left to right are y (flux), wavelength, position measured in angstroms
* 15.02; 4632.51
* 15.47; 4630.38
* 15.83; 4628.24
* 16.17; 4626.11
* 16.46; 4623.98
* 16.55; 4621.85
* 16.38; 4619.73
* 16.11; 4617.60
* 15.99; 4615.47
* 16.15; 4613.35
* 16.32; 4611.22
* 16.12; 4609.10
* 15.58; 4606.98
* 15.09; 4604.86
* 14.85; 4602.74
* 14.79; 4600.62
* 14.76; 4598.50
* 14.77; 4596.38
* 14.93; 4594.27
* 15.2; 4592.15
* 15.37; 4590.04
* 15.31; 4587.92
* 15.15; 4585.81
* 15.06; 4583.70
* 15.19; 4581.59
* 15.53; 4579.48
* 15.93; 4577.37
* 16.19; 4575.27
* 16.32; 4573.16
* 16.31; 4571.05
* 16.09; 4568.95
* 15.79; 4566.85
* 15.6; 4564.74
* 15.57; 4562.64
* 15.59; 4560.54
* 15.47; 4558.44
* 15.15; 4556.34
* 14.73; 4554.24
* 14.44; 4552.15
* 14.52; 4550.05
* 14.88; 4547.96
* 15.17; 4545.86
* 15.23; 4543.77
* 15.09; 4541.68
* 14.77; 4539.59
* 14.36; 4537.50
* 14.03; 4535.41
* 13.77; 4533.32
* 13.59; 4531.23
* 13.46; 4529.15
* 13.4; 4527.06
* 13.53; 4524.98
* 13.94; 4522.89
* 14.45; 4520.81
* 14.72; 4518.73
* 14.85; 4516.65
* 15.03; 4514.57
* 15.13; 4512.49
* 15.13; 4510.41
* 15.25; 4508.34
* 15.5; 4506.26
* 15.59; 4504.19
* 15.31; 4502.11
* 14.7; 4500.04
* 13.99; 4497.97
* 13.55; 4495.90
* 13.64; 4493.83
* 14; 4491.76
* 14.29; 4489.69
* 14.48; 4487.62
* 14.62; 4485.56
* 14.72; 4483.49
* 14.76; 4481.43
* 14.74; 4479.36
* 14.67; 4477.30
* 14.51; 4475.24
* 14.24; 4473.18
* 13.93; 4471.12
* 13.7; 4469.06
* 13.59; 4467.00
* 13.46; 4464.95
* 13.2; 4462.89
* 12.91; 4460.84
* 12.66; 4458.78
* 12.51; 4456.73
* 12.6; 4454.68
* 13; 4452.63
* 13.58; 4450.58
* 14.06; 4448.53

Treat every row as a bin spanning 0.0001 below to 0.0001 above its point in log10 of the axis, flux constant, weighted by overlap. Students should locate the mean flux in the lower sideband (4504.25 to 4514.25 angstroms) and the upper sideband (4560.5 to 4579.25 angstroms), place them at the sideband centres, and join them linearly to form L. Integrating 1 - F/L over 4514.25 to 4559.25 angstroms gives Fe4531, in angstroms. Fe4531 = 3.2 angstroms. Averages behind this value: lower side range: 15.3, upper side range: 15.9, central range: 14.5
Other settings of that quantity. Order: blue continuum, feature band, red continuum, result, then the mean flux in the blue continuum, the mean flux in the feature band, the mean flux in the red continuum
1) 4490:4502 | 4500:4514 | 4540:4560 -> -0.96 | 14.1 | 15.3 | 15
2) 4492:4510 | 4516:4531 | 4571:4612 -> 0.87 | 14.7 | 14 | 15.4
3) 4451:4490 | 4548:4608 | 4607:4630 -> 0.71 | 13.8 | 15.3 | 16.2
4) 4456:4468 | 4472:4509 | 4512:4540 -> -2.76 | 13.1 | 14.6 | 14.2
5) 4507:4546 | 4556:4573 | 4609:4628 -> -0.62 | 14.5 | 15.7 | 16.2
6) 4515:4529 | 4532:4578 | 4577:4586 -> -1.23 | 14.1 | 15.2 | 15.4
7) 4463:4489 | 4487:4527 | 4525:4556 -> -0.68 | 14.2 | 14.6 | 14.4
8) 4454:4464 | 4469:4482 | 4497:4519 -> -0.82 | 12.8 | 14.4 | 15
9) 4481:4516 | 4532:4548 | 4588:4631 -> 0.44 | 14.7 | 14.6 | 15.6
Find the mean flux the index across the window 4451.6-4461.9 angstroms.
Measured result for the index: 12.7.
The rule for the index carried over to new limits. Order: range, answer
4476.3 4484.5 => 14.7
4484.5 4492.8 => 14.3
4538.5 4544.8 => 15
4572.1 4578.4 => 16.1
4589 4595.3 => 15.2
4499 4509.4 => 15.3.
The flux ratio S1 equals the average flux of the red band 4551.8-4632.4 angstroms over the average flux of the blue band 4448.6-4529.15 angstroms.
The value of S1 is 1.10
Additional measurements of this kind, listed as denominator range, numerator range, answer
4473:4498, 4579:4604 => 1.05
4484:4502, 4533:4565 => 1.05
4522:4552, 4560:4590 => 1.10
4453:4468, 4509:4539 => 1.10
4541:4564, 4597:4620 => 1.03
